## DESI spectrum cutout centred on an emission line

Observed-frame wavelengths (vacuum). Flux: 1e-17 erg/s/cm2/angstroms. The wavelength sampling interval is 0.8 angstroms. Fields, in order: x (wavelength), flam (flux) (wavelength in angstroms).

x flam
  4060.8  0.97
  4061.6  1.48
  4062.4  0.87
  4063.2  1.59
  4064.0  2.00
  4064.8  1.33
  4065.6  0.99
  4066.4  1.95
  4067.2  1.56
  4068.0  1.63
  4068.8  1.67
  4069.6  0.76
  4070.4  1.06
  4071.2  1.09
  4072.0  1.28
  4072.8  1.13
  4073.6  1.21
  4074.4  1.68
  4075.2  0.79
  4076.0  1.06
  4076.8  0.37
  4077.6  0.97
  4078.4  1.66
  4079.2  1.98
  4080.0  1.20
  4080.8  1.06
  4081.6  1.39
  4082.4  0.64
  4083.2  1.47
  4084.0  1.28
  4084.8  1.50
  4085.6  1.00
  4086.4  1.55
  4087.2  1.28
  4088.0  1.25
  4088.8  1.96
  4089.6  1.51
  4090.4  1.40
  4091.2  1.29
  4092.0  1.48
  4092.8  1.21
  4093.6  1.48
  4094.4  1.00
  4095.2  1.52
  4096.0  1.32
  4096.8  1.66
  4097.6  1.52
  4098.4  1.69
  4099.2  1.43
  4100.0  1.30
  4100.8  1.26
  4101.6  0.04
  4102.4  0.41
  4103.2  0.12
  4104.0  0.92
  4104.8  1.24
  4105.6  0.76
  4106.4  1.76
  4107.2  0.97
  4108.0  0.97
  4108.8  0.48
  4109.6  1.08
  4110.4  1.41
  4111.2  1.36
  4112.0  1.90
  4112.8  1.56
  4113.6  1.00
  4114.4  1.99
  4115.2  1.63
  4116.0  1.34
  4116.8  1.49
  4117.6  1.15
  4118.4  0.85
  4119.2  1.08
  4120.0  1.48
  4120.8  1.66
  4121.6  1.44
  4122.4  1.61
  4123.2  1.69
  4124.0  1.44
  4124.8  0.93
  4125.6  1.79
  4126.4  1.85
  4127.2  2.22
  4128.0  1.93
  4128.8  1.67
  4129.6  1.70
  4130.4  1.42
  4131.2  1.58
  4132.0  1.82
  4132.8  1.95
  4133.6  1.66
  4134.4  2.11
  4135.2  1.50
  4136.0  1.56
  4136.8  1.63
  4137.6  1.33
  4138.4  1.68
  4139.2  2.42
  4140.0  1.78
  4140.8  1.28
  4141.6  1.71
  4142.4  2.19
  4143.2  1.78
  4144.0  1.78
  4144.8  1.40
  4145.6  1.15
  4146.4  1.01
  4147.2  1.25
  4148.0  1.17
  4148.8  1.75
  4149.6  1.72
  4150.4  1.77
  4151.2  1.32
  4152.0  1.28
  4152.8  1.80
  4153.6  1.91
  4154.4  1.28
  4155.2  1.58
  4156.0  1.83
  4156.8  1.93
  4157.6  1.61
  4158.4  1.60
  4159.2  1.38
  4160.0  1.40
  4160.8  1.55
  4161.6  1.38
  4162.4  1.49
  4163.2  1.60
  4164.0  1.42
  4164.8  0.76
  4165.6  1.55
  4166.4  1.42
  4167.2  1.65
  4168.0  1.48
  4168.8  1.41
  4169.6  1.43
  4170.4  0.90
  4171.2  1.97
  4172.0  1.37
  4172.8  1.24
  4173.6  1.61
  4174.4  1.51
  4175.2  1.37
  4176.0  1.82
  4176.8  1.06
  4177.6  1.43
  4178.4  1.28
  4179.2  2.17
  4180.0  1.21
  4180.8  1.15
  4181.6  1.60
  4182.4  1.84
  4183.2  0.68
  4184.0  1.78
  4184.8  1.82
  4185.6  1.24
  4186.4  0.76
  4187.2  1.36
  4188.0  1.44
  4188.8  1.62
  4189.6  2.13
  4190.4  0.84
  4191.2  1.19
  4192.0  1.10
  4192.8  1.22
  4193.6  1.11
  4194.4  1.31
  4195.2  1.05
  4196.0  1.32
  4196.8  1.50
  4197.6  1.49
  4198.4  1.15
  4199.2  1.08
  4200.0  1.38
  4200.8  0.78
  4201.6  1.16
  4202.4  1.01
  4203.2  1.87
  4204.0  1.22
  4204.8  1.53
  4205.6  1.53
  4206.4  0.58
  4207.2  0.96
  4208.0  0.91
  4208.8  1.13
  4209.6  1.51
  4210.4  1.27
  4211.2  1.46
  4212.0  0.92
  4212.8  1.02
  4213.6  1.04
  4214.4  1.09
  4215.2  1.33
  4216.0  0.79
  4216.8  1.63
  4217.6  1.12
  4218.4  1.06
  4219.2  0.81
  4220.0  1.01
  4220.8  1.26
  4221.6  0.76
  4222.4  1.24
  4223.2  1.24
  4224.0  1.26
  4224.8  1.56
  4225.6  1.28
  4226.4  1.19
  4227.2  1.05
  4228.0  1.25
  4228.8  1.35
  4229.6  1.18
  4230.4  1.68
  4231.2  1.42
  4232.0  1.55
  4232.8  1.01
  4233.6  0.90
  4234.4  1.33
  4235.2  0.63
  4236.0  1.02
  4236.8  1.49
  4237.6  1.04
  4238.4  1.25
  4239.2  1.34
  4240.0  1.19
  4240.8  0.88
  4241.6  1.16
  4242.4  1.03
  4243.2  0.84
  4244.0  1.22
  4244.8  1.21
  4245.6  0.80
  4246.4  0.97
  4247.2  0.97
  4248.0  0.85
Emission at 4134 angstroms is C IV 1549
